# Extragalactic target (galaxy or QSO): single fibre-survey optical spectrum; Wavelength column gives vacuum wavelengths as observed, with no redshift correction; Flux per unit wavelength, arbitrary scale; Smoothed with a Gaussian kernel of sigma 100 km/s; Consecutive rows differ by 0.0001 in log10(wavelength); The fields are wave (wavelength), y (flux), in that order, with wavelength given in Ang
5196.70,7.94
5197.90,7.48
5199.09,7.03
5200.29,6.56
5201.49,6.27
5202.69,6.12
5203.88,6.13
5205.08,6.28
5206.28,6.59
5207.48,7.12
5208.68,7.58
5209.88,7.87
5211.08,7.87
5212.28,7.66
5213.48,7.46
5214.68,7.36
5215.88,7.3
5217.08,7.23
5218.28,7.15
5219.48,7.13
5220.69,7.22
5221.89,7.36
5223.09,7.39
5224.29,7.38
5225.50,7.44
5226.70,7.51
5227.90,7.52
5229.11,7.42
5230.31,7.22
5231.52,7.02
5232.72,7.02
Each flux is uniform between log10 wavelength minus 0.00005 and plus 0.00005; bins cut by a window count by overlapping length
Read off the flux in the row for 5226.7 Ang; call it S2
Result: 7.51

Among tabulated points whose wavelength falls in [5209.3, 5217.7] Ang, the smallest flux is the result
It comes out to 7.23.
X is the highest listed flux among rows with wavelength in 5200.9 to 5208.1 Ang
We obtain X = 7.12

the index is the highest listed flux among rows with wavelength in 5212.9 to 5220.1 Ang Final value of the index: 7.46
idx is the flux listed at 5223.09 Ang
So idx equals 7.39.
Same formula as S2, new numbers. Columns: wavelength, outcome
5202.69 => 6.12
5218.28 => 7.15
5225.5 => 7.44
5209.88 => 7.87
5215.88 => 7.3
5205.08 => 6.28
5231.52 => 7.02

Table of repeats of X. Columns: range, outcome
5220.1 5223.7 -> 7.39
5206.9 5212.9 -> 7.87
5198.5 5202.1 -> 7.03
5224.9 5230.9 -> 7.52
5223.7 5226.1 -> 7.44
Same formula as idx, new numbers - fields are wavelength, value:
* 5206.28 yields 6.59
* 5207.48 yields 7.12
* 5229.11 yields 7.42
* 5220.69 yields 7.22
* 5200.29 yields 6.56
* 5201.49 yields 6.27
